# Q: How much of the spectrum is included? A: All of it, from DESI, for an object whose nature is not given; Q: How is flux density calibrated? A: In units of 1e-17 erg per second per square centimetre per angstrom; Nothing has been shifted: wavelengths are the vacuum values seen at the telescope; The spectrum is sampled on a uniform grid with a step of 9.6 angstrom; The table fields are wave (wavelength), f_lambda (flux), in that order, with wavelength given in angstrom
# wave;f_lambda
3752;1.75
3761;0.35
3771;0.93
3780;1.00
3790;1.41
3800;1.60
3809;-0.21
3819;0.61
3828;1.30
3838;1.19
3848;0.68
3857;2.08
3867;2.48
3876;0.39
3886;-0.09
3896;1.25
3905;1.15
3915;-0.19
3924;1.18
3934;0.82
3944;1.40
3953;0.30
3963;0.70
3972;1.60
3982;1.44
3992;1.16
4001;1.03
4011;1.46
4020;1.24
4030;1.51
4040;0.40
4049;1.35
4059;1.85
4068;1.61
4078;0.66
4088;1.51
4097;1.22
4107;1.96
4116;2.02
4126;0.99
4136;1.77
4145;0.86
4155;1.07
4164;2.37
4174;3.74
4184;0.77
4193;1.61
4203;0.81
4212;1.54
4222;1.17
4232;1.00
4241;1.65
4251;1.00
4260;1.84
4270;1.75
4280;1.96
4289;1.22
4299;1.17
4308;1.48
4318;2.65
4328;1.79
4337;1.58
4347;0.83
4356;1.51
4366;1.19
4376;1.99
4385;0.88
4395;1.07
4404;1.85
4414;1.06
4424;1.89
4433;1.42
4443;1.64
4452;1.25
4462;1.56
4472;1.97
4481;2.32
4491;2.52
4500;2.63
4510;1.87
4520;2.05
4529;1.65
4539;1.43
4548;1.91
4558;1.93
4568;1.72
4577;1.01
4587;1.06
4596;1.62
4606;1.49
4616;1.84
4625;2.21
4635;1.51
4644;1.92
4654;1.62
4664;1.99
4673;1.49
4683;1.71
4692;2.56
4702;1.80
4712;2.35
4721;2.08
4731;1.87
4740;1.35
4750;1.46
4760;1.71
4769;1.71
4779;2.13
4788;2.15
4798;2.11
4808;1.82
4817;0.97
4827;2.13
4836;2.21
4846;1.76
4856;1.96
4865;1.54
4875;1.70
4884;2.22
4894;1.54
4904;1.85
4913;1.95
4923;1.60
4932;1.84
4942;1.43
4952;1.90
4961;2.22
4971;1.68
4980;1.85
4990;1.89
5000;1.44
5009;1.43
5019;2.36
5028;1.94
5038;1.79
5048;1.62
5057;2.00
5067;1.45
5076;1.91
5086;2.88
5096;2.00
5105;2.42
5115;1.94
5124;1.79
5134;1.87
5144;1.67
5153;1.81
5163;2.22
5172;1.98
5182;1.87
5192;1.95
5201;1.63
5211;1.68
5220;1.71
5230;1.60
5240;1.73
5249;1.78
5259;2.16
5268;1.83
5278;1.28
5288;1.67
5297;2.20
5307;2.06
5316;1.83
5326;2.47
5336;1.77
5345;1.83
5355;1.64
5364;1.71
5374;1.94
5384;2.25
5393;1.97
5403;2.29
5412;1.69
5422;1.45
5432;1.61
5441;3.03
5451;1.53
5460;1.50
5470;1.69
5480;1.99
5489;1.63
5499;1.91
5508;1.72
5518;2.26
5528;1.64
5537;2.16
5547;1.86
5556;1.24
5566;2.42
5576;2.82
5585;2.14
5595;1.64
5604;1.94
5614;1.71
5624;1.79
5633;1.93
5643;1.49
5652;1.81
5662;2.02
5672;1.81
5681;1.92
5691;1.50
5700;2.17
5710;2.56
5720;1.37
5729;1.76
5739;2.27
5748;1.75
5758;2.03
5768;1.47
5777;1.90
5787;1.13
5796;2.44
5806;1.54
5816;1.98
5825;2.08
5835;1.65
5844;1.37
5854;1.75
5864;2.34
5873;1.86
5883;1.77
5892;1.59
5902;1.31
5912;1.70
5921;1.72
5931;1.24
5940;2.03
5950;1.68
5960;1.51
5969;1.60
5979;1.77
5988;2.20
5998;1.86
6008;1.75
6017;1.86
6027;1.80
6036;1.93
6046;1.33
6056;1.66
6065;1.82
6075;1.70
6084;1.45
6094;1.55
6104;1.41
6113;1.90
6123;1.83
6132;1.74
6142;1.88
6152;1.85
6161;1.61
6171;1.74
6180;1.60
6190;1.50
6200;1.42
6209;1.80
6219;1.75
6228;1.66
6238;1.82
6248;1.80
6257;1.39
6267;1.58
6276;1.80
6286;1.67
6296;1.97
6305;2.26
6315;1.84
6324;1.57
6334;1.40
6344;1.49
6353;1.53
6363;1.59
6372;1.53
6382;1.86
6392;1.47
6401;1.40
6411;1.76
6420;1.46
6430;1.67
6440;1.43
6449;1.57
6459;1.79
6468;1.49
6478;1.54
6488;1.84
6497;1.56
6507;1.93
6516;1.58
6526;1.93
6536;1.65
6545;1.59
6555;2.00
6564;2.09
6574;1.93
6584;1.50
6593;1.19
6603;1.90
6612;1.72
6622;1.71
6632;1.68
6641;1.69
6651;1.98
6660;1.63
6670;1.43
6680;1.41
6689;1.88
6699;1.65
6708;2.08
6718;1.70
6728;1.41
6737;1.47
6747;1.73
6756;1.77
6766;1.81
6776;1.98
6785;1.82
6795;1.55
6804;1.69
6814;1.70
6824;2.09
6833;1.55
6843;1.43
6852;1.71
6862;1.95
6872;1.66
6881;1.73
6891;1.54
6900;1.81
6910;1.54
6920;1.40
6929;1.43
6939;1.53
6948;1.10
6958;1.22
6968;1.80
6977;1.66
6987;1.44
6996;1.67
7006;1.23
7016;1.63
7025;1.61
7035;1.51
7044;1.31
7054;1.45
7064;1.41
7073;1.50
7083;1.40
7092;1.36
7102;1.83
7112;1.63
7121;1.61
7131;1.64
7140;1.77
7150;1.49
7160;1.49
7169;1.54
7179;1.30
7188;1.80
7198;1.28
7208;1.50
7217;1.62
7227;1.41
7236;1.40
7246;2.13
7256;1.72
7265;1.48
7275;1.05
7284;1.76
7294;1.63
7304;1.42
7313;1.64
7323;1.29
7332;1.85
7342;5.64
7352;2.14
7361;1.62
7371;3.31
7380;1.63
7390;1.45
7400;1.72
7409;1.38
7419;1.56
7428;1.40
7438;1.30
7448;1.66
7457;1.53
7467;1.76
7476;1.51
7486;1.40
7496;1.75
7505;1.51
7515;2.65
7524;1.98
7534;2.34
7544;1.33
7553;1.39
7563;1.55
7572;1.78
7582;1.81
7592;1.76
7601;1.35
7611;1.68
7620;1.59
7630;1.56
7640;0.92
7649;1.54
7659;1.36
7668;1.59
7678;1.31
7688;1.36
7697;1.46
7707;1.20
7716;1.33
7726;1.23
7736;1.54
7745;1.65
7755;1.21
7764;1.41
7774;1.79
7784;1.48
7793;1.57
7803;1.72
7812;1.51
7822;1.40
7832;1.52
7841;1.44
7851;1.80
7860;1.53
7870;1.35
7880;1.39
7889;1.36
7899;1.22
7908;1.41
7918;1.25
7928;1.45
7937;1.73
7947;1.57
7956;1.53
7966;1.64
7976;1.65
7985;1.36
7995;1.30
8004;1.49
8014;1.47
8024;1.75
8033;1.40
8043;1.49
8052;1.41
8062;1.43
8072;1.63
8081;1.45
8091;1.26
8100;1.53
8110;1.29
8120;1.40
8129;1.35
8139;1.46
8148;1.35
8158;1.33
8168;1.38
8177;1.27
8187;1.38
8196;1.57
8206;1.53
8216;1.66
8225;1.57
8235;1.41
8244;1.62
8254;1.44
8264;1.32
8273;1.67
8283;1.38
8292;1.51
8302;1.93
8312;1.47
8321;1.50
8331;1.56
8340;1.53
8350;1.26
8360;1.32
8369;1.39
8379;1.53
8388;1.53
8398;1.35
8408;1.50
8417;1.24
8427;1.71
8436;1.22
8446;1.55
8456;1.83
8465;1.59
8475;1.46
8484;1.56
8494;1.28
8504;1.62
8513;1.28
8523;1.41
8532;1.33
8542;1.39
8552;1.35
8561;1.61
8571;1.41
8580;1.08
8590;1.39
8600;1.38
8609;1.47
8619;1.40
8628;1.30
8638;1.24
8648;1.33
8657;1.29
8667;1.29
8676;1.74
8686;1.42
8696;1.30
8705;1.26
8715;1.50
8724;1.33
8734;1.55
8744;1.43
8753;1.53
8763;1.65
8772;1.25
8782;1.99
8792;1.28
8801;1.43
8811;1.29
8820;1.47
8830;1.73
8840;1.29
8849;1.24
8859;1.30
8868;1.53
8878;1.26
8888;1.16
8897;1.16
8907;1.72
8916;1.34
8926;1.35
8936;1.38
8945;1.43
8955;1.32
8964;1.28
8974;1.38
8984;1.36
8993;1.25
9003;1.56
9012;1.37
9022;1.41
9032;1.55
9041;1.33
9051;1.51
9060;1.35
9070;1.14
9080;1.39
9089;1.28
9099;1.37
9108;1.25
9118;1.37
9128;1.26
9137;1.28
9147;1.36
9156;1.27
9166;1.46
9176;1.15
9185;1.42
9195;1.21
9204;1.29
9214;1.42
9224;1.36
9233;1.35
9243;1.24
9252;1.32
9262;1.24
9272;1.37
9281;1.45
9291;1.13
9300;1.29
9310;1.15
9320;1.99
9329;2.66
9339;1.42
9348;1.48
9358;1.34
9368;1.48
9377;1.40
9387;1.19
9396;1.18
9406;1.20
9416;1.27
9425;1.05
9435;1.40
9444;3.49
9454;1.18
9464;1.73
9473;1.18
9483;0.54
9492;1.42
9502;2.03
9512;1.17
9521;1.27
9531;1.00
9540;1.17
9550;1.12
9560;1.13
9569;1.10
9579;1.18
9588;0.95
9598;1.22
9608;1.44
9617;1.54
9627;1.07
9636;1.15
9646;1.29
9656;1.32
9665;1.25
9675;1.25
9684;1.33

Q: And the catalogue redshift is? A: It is 0.12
